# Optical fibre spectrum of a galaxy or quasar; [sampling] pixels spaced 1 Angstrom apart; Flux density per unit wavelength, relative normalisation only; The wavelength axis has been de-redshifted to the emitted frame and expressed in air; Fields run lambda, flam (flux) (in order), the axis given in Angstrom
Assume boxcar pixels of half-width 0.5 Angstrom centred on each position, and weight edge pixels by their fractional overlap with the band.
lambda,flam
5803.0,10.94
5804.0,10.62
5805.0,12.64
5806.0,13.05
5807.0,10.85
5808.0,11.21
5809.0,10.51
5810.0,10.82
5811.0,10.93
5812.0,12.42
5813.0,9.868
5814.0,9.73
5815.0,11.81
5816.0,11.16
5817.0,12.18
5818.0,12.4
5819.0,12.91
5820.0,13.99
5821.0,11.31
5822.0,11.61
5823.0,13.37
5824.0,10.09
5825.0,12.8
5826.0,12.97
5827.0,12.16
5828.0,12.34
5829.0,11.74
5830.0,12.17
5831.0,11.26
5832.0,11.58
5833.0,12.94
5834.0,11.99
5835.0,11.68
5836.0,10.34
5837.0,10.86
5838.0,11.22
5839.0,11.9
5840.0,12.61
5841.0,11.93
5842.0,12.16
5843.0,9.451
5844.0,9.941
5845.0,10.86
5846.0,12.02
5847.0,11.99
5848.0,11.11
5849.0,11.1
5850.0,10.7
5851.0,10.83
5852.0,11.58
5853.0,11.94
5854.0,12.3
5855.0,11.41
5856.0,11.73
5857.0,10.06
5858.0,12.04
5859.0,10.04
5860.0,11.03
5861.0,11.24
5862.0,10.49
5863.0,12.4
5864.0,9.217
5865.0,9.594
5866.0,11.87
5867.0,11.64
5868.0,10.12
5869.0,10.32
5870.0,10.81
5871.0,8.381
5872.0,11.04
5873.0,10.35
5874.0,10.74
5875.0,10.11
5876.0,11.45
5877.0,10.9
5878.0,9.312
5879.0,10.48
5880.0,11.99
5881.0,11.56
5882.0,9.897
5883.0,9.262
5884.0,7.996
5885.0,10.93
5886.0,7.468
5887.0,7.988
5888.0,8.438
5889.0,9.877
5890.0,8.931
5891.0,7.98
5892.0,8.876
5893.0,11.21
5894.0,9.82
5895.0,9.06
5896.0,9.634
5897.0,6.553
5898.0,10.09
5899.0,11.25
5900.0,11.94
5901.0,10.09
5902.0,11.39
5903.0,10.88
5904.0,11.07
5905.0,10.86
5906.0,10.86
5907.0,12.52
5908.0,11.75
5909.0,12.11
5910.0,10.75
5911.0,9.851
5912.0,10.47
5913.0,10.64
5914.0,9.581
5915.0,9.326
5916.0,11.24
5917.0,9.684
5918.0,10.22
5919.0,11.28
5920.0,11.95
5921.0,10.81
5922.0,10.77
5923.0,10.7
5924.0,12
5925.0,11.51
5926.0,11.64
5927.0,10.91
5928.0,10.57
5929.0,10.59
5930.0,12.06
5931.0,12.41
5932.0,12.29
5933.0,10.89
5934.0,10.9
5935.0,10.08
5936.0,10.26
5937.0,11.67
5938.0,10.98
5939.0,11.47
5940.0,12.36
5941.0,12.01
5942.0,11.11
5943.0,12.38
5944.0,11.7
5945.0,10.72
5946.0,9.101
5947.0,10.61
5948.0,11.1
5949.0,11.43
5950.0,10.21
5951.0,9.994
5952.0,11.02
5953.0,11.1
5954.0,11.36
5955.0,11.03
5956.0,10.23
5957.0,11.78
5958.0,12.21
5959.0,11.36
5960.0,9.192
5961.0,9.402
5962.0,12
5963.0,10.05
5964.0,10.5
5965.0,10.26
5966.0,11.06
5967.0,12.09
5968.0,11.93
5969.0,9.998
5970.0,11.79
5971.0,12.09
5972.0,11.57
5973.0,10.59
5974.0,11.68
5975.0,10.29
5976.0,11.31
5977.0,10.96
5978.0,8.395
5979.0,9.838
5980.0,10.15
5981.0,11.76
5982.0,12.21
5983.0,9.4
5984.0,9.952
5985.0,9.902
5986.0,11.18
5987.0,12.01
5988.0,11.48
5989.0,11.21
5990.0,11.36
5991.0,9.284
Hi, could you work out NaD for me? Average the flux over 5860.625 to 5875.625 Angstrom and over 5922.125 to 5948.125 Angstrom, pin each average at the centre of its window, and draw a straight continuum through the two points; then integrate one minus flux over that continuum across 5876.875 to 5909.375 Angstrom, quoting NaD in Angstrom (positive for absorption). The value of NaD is 2.2 Angstrom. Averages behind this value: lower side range 10.6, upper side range 11.2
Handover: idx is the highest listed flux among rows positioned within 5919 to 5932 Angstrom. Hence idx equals 12.41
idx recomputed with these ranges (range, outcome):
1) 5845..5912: 12.52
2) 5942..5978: 12.38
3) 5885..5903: 11.94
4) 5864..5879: 11.87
